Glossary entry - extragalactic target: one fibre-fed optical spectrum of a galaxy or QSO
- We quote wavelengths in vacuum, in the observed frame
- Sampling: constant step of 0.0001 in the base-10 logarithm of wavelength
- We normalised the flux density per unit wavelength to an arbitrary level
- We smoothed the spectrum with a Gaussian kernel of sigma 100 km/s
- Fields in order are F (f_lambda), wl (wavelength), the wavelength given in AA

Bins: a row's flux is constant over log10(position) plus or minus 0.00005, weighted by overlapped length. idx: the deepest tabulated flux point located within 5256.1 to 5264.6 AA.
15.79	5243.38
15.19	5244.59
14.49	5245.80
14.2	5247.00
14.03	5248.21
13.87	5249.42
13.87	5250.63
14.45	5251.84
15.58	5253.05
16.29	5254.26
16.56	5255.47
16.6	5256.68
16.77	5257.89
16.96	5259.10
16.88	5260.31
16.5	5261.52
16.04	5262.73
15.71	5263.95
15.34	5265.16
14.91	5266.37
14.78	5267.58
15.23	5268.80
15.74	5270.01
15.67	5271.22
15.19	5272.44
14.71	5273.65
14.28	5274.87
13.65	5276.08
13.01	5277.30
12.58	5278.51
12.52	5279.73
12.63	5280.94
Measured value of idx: 15.71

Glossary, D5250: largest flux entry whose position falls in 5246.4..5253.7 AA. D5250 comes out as 15.58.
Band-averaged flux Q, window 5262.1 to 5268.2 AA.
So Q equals 15.3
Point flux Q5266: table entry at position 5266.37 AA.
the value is 14.91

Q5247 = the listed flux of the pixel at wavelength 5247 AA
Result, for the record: 14.2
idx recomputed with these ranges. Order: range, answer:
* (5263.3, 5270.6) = 14.78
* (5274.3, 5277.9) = 13.01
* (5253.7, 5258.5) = 16.29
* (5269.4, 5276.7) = 13.65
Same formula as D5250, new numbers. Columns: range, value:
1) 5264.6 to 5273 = 15.74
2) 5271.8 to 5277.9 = 15.19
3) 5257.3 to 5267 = 16.96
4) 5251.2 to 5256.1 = 16.56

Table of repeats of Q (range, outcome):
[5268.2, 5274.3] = 15.3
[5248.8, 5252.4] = 14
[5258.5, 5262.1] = 16.8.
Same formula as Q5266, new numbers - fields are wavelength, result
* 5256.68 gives 16.6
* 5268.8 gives 15.23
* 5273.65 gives 14.71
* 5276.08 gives 13.65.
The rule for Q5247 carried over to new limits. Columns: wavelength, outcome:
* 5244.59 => 15.19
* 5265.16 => 15.34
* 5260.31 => 16.88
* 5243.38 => 15.79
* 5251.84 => 14.45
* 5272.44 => 15.19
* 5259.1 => 16.96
